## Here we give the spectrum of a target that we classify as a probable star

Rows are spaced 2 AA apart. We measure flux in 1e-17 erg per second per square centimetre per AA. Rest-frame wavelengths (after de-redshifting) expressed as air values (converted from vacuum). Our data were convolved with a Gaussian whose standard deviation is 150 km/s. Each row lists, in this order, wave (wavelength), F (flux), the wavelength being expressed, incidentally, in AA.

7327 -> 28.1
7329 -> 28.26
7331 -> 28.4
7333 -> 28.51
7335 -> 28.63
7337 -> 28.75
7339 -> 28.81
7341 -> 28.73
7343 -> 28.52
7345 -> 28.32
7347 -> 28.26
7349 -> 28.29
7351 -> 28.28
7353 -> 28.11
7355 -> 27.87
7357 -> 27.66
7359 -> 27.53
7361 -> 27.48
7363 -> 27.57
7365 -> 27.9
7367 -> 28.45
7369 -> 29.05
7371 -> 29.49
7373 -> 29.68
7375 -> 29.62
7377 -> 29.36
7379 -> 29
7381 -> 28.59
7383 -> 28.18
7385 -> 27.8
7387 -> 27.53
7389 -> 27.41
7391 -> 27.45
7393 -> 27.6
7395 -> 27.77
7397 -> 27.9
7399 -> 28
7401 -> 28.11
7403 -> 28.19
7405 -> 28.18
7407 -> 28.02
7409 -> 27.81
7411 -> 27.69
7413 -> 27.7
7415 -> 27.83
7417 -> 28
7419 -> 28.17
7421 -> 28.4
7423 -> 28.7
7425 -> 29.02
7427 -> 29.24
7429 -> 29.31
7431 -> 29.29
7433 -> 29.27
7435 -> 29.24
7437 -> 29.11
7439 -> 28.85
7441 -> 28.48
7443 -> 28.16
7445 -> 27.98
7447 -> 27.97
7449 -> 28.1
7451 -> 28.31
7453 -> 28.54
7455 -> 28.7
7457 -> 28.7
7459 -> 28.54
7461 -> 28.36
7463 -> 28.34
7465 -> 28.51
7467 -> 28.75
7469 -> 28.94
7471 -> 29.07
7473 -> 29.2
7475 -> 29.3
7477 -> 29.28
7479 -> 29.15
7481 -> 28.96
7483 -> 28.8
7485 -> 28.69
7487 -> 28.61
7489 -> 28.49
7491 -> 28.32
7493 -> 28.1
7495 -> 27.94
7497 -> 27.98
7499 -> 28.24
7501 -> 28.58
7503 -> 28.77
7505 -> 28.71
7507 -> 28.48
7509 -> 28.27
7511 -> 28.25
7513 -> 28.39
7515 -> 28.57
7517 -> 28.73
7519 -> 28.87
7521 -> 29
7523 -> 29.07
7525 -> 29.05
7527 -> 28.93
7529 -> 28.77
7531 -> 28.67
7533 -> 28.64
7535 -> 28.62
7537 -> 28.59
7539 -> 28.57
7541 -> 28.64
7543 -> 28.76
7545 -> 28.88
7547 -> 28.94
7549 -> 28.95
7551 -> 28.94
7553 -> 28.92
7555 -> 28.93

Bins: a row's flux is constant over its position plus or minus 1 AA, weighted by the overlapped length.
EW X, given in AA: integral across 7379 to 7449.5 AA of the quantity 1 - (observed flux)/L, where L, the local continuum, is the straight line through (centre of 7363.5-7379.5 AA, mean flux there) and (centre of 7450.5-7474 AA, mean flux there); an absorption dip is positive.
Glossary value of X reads 1.4 AA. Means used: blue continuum 29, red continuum 28.7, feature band 28.3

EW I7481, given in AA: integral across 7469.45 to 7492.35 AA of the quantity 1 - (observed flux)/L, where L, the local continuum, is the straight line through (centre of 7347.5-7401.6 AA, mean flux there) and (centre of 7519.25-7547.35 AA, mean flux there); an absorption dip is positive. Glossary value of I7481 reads -0.23 AA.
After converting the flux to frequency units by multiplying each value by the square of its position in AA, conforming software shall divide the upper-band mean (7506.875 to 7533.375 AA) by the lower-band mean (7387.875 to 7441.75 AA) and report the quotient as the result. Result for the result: 1.0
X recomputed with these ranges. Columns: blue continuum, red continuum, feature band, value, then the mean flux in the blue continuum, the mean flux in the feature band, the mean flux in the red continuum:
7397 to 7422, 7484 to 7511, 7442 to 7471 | -0.2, 28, 28.4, 28.4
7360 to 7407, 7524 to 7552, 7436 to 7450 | 0.0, 28.3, 28.4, 28.8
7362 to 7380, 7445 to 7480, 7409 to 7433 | 0.2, 28.9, 28.5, 28.7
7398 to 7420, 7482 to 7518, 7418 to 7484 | -1.3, 28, 28.7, 28.4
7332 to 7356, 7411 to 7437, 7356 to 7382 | -0.1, 28.4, 28.6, 28.7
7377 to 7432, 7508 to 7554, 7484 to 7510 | 0.2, 28.2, 28.4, 28.7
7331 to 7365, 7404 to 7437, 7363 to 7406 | 0.0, 28.2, 28.3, 28.5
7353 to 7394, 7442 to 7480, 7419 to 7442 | -0.4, 28.3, 29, 28.6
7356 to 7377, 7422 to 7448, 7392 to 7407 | 0.4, 28.5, 28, 28.8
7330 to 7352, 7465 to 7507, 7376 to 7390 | 0.1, 28.5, 28.3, 28.7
